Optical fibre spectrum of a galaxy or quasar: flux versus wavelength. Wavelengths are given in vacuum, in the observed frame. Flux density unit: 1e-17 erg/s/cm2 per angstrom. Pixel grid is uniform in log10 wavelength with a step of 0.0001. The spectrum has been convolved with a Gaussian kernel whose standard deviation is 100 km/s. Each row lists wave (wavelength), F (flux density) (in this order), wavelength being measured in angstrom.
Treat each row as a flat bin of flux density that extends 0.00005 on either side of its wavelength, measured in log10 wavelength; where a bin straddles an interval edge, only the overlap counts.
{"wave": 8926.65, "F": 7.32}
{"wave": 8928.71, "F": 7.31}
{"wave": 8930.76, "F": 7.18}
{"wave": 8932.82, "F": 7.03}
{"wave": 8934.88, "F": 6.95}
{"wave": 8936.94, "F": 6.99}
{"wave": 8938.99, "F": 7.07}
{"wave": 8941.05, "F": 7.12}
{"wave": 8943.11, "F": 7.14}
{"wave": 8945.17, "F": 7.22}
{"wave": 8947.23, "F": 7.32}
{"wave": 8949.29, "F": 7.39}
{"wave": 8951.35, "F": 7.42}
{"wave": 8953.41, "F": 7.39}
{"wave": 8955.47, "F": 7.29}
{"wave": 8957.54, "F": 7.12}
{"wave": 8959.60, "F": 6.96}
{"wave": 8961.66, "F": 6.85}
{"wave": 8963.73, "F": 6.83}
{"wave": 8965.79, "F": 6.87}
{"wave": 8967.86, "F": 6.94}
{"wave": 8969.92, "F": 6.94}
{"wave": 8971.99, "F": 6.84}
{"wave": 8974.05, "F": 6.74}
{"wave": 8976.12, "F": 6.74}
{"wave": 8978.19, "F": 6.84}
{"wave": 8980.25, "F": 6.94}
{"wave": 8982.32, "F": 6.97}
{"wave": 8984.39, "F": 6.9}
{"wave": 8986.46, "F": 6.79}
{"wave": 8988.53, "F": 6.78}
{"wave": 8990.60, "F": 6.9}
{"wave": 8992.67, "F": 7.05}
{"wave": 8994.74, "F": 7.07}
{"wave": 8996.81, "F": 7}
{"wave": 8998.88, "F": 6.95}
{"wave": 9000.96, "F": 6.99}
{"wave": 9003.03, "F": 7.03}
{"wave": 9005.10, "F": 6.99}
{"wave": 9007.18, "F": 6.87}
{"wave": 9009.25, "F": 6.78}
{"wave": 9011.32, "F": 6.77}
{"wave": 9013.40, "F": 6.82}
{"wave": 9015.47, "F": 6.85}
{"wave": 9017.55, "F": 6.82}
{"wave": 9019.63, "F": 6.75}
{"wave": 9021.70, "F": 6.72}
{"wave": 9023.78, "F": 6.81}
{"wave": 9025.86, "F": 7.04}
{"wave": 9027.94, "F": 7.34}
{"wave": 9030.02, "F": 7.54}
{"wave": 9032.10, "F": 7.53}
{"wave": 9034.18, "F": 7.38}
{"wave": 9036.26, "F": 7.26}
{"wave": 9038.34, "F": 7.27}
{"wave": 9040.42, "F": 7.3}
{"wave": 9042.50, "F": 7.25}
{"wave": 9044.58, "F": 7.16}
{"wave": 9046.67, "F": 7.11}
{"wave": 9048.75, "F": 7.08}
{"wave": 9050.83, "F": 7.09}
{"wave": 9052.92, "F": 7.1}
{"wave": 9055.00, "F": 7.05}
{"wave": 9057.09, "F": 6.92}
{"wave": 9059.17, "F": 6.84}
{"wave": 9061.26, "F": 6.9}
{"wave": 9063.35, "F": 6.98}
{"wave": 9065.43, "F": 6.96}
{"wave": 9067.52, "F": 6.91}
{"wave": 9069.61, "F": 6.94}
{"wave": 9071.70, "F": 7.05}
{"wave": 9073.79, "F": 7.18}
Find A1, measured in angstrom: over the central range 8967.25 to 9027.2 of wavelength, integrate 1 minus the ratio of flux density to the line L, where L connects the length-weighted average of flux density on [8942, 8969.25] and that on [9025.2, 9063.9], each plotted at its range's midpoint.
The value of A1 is 2.20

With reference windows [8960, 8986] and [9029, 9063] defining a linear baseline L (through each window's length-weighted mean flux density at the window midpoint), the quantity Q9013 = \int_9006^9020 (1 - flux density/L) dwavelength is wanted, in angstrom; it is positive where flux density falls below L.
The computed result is 0.44 angstrom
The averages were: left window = 6.87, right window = 7.17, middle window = 6.81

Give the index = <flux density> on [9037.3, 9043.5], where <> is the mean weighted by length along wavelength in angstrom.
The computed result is 7.28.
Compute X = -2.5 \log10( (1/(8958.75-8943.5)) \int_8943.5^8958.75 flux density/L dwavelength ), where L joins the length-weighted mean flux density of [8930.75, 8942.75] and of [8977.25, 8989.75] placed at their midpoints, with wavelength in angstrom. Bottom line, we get -0.046 mag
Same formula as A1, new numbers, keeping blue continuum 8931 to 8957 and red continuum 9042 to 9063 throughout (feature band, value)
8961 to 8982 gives 0.9 angstrom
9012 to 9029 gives 0.5 angstrom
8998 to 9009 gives 0.2 angstrom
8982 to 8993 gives 0.4 angstrom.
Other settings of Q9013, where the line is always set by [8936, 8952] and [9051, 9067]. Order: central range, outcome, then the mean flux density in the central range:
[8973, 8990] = 0.69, 6.84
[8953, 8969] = 0.35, 7.02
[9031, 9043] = -0.55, 7.34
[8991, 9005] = 0.17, 7.01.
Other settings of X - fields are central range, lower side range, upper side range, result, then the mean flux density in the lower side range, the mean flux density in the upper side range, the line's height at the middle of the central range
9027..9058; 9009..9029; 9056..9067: -0.050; 6.87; 6.92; 6.9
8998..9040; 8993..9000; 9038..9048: 0.012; 7.01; 7.21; 7.11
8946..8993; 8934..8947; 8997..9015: 0.003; 7.1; 6.9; 7.01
